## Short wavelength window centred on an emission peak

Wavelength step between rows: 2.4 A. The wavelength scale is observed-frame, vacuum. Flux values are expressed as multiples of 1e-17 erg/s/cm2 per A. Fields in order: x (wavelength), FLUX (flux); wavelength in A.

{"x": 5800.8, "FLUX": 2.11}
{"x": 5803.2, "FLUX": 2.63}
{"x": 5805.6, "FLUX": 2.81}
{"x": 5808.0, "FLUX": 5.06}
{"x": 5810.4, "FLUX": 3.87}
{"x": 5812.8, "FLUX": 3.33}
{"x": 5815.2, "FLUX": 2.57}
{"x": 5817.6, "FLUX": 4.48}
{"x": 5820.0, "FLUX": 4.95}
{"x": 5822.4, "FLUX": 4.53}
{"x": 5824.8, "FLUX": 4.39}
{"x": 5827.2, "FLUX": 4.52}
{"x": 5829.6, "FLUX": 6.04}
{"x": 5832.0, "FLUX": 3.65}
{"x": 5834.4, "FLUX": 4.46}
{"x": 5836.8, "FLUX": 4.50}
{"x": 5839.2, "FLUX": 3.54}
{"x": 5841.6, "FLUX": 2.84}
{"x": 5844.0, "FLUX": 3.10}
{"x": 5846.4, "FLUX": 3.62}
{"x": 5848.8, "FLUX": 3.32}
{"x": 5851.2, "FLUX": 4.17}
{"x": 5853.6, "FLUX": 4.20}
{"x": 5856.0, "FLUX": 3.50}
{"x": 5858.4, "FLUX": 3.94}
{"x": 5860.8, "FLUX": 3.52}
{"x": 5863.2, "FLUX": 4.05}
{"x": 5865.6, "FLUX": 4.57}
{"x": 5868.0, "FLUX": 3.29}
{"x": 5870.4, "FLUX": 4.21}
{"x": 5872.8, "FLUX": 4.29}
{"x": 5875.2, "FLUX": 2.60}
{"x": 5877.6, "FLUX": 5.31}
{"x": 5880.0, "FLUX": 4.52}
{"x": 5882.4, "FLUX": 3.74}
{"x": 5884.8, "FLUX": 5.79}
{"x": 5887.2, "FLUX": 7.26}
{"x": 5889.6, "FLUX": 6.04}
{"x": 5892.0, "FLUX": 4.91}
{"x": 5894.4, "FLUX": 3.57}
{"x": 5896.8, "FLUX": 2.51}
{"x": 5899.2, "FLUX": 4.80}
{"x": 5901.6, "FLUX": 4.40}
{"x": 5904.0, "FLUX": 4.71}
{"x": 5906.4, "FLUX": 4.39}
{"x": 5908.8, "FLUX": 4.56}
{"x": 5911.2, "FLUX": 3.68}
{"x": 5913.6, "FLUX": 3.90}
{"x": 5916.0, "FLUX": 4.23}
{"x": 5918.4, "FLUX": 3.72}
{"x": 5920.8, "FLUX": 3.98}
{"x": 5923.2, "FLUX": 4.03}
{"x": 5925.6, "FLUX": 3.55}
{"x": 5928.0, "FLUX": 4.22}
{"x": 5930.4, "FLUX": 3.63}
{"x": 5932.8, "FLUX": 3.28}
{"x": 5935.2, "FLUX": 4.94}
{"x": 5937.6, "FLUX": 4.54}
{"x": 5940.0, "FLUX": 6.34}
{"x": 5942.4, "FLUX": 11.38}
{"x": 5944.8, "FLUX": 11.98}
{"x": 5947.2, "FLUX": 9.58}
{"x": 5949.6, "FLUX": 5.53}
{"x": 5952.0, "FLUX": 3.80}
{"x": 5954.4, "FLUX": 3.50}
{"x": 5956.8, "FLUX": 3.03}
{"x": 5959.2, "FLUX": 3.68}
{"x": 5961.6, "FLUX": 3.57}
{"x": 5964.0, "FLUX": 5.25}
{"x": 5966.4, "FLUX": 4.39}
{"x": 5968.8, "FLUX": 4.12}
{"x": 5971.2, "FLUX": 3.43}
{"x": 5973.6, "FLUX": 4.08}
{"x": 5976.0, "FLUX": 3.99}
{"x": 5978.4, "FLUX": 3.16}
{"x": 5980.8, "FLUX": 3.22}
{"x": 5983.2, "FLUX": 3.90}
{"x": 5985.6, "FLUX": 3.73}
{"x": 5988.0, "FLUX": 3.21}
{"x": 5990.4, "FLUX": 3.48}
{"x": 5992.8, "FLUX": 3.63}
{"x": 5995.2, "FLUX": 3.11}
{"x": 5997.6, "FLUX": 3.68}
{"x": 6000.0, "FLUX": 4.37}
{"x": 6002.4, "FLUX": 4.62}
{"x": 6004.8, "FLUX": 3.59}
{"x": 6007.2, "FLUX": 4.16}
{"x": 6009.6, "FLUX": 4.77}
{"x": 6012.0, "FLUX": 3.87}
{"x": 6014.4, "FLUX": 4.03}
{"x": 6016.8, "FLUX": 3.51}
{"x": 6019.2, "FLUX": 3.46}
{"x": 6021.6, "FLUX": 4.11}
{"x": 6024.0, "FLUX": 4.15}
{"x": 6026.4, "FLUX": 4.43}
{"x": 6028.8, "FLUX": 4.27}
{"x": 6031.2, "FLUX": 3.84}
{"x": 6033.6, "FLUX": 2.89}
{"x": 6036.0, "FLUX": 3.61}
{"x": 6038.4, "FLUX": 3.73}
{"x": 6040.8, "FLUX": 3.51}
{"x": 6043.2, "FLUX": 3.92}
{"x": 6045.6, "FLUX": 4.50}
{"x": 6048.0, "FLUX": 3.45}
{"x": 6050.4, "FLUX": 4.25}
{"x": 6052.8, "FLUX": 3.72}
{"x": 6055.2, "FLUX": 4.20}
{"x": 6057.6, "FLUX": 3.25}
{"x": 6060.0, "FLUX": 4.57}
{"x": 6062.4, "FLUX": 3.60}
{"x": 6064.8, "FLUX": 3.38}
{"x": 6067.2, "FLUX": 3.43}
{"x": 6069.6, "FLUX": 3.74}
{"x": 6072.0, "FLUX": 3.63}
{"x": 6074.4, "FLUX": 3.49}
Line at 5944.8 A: [O III] 5007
